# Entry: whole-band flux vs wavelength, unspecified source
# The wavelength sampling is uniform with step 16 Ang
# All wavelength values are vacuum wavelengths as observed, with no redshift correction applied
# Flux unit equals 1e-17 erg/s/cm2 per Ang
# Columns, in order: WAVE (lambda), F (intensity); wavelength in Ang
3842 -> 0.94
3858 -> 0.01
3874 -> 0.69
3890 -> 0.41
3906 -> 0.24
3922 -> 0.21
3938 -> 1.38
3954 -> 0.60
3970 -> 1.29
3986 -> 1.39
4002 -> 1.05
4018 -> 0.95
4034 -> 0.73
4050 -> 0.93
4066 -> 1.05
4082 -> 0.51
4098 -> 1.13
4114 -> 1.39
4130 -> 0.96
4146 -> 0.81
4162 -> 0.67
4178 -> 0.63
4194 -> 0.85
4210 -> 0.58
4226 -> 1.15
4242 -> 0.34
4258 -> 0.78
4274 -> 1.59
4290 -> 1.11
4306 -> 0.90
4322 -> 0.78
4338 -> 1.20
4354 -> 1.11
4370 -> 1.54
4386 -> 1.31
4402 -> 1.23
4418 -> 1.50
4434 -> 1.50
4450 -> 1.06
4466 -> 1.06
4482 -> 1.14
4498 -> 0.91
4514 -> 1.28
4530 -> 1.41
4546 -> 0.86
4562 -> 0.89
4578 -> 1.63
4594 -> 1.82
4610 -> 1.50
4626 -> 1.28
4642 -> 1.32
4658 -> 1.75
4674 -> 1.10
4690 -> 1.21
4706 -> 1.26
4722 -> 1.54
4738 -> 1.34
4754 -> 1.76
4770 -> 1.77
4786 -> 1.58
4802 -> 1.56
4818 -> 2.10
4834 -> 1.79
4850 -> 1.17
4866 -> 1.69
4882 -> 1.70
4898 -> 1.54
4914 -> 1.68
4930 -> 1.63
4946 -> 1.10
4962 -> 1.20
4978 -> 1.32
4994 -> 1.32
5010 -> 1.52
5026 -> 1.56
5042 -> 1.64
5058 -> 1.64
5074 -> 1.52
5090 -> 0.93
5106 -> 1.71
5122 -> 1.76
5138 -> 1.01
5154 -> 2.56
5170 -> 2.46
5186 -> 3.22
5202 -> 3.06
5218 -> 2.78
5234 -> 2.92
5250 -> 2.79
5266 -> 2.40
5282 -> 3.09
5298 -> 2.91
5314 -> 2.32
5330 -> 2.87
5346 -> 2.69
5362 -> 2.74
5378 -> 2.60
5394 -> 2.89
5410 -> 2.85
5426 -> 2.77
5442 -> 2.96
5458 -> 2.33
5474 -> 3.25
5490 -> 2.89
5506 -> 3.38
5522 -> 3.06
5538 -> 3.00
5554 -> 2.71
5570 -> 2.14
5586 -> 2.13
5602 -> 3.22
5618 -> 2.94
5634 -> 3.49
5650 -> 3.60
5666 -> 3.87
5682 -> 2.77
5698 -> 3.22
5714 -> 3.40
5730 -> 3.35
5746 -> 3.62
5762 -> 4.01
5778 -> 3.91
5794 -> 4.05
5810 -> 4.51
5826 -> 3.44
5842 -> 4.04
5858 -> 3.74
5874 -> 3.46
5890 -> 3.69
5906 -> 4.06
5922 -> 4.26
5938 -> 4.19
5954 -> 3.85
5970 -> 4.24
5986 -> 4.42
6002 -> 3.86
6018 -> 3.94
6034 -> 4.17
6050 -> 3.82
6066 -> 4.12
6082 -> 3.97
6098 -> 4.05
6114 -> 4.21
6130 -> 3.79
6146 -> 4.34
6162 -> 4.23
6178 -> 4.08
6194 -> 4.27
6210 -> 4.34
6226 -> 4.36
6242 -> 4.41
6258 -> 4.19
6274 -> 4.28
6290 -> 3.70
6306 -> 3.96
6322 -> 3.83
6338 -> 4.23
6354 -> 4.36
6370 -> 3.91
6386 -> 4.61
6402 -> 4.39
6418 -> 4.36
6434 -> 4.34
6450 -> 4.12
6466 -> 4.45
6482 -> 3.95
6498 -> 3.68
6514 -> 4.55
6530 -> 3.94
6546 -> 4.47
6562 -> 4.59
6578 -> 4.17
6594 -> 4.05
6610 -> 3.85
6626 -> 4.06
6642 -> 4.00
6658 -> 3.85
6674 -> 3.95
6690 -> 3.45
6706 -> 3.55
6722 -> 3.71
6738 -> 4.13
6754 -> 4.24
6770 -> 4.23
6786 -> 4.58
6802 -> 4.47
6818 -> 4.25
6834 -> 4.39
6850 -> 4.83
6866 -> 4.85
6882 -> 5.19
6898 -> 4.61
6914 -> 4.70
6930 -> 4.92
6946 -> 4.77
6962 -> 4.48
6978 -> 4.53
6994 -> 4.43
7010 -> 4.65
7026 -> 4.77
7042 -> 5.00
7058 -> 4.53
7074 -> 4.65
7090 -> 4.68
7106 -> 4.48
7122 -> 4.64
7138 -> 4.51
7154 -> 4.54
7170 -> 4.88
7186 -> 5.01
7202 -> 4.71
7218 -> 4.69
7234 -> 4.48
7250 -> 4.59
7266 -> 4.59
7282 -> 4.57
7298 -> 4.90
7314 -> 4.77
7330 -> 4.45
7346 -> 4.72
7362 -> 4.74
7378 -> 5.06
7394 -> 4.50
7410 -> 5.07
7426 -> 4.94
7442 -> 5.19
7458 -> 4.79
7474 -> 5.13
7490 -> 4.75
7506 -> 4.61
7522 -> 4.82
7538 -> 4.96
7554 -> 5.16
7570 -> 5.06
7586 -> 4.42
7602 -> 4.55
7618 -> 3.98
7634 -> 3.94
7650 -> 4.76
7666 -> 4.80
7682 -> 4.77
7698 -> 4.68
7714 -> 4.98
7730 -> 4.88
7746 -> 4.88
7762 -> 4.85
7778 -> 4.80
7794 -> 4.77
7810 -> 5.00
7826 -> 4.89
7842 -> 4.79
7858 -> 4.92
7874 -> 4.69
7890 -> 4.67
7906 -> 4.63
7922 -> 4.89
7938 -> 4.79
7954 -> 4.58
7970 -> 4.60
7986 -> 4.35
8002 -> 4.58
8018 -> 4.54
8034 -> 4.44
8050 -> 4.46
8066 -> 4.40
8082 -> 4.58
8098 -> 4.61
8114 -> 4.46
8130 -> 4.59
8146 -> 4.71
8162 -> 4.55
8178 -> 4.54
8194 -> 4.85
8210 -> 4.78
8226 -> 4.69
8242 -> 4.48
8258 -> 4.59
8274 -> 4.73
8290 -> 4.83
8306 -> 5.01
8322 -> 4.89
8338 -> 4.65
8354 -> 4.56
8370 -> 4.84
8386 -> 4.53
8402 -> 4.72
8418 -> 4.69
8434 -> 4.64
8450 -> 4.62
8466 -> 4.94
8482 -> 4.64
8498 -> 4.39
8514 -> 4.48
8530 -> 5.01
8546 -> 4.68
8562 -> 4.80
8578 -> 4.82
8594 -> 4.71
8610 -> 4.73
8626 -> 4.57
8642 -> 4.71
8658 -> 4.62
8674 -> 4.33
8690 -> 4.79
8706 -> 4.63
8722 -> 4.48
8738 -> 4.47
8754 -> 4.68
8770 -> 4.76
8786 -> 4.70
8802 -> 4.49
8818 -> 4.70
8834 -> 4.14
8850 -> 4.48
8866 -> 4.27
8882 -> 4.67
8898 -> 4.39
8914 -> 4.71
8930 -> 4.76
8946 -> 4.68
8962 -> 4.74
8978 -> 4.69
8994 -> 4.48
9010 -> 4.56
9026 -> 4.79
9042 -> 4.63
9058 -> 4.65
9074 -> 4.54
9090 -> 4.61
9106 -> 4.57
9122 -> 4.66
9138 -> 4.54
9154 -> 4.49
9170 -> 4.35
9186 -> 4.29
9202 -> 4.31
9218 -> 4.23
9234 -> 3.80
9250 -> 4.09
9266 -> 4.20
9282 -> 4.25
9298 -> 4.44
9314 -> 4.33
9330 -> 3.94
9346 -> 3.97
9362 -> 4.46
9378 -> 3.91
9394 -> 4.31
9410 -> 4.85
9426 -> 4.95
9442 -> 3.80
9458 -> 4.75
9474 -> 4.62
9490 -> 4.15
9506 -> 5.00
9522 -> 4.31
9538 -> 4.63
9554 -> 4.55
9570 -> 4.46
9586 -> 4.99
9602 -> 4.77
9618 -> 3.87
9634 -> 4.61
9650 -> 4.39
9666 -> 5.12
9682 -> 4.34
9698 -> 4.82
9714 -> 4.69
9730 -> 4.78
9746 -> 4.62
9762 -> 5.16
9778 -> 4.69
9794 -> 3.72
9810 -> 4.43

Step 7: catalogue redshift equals 0.29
